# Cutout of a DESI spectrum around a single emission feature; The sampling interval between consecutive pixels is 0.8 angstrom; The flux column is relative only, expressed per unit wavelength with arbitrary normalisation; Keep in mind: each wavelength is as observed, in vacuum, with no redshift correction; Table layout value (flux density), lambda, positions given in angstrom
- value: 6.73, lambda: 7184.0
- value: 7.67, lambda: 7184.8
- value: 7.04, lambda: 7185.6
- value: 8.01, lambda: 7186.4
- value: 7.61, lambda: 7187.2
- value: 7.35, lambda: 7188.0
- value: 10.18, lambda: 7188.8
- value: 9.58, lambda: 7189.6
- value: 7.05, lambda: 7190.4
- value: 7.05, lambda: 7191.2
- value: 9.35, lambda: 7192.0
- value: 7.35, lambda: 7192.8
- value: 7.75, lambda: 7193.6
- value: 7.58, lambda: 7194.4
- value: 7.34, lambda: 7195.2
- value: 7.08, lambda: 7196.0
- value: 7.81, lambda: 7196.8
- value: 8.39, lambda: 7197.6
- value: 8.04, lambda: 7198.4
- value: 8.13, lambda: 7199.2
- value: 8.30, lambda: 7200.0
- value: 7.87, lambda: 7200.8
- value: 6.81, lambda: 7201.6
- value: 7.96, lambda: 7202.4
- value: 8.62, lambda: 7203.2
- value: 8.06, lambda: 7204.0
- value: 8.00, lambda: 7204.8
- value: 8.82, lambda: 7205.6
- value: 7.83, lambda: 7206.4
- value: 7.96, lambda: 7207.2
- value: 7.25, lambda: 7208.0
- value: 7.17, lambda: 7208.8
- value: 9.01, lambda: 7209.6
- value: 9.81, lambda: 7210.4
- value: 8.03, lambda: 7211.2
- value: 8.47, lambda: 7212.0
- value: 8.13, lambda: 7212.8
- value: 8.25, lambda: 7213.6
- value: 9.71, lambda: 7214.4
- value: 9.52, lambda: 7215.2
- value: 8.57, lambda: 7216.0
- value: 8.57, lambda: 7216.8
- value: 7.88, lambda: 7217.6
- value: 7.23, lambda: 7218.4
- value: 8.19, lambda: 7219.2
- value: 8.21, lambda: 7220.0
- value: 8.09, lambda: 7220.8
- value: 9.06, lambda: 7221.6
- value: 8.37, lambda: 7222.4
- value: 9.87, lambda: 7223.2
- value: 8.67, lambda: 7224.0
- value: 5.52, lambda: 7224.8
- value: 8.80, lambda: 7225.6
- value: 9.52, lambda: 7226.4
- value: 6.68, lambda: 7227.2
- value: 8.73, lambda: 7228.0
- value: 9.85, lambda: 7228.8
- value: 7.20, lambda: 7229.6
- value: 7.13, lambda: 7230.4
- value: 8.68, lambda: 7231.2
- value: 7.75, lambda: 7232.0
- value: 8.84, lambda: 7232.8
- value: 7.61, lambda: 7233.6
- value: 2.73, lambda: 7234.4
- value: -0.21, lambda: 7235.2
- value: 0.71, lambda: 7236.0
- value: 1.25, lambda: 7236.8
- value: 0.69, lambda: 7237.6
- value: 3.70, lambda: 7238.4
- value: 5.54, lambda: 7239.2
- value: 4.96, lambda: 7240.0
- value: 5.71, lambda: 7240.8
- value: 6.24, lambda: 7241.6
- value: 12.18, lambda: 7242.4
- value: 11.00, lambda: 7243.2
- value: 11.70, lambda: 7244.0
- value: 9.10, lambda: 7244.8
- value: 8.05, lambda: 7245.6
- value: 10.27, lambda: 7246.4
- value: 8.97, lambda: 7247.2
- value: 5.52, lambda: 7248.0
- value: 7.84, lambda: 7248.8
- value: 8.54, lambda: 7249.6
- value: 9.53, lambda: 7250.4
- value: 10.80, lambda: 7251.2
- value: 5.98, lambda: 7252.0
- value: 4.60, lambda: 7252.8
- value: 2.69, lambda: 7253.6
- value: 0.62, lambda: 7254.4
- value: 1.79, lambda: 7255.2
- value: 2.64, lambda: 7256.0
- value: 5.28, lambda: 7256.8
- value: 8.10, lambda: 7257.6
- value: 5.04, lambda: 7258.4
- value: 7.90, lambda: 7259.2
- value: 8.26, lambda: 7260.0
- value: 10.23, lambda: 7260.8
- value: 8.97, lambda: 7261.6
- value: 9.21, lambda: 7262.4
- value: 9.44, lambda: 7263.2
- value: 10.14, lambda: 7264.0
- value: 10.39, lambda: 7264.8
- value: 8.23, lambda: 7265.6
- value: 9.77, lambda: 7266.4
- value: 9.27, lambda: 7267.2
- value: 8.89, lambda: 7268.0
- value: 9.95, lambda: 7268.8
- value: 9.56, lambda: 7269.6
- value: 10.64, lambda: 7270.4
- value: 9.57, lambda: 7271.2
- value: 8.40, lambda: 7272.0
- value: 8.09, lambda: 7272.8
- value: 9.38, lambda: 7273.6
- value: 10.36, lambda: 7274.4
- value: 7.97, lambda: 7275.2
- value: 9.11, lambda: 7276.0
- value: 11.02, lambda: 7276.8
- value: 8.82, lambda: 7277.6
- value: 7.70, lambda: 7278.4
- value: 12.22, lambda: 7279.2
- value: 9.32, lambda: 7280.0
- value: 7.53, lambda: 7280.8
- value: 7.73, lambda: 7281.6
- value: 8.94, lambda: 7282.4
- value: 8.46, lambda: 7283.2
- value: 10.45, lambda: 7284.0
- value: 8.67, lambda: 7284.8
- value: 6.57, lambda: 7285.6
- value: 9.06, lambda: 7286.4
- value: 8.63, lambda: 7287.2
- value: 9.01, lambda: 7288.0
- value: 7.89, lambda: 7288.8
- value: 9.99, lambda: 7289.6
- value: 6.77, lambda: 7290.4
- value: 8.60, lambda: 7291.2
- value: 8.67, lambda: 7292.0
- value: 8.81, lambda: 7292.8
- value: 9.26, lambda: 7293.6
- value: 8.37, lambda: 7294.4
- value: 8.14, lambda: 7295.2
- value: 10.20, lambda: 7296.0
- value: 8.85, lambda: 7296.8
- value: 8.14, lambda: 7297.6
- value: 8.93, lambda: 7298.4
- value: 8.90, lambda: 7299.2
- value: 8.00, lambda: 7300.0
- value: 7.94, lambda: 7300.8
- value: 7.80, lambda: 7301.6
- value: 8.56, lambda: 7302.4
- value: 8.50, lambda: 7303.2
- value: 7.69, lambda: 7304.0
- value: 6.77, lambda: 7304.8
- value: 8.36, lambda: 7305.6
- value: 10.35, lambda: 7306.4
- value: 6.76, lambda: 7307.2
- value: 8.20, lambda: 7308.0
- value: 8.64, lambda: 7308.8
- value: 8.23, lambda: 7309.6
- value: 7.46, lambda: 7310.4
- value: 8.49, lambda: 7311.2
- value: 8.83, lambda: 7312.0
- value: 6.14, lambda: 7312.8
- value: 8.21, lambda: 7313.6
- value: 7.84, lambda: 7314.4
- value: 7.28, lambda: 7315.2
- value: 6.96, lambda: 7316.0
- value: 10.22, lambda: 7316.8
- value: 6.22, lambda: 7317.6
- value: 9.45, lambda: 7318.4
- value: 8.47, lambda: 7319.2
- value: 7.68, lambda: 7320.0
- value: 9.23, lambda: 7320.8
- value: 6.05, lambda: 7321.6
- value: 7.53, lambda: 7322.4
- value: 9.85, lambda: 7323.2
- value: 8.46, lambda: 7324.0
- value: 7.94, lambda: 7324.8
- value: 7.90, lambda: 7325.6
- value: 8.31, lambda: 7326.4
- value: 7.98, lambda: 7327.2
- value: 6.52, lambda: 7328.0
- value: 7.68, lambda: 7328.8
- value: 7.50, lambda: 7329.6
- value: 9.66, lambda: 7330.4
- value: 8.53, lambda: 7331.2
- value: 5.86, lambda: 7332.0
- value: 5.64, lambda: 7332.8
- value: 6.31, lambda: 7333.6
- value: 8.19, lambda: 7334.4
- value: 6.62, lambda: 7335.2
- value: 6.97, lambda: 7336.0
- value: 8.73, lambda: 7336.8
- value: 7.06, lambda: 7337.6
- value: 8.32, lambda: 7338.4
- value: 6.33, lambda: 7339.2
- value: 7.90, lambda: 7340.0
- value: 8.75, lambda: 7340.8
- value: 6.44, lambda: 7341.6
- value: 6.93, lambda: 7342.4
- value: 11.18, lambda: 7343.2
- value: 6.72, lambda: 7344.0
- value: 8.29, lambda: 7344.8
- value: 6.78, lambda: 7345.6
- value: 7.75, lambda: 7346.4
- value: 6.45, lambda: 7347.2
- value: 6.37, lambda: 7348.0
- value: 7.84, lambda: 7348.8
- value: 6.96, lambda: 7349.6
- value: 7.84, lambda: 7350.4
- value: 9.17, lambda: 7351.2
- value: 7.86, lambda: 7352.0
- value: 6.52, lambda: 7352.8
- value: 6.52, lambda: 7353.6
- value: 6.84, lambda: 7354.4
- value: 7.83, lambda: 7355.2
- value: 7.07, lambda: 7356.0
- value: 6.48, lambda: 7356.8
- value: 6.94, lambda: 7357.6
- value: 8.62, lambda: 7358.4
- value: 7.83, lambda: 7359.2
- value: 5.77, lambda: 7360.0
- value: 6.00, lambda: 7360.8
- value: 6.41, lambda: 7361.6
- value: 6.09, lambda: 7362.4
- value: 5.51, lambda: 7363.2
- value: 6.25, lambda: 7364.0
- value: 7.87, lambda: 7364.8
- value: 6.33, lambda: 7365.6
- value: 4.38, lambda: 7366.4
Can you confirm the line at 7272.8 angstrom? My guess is Mg II 2798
